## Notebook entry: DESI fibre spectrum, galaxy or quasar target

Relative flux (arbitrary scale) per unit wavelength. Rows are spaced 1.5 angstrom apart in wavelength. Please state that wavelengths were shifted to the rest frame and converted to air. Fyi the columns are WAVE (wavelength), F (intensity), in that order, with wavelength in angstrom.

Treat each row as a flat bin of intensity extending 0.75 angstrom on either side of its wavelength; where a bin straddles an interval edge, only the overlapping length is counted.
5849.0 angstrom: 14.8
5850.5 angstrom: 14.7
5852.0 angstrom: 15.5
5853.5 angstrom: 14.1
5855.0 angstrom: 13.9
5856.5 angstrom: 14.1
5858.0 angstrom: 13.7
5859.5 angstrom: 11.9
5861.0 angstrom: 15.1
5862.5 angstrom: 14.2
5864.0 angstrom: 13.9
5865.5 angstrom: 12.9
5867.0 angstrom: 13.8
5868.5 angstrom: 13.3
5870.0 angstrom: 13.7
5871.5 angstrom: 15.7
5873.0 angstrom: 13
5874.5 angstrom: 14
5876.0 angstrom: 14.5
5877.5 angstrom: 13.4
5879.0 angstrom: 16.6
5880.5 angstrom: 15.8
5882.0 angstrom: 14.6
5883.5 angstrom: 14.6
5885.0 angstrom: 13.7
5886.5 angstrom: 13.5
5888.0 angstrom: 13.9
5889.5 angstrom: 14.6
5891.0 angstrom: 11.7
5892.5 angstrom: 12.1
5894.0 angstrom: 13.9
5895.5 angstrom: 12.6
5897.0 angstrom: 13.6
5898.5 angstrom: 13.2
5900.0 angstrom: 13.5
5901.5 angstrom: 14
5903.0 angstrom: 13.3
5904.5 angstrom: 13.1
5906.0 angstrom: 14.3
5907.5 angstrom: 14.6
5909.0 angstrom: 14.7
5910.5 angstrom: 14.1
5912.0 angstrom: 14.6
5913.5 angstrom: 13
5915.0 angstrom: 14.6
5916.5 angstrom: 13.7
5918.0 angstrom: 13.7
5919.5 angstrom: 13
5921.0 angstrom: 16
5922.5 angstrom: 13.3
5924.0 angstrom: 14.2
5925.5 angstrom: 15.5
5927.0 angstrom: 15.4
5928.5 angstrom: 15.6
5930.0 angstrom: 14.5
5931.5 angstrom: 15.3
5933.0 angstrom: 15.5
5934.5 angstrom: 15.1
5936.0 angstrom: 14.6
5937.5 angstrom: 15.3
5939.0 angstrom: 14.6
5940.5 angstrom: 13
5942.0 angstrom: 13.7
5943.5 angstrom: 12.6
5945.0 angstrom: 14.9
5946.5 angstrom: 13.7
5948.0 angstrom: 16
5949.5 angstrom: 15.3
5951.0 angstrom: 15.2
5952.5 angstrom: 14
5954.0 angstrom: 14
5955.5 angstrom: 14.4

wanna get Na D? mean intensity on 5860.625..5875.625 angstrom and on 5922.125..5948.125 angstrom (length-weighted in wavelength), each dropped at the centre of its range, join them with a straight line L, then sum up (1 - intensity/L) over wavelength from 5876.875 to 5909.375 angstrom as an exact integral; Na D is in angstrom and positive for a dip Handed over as 0.7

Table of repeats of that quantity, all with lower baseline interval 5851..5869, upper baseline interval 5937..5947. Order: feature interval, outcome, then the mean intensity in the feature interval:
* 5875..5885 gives -0.6 angstrom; 14.8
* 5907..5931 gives -0.8 angstrom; 14.4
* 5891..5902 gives 0.6 angstrom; 13.1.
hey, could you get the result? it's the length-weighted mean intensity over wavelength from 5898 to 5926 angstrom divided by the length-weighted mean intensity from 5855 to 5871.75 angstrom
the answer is 1.0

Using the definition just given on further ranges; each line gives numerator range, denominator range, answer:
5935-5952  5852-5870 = 1.05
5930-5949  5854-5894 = 1.04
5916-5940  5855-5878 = 1.06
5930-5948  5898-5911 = 1.04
